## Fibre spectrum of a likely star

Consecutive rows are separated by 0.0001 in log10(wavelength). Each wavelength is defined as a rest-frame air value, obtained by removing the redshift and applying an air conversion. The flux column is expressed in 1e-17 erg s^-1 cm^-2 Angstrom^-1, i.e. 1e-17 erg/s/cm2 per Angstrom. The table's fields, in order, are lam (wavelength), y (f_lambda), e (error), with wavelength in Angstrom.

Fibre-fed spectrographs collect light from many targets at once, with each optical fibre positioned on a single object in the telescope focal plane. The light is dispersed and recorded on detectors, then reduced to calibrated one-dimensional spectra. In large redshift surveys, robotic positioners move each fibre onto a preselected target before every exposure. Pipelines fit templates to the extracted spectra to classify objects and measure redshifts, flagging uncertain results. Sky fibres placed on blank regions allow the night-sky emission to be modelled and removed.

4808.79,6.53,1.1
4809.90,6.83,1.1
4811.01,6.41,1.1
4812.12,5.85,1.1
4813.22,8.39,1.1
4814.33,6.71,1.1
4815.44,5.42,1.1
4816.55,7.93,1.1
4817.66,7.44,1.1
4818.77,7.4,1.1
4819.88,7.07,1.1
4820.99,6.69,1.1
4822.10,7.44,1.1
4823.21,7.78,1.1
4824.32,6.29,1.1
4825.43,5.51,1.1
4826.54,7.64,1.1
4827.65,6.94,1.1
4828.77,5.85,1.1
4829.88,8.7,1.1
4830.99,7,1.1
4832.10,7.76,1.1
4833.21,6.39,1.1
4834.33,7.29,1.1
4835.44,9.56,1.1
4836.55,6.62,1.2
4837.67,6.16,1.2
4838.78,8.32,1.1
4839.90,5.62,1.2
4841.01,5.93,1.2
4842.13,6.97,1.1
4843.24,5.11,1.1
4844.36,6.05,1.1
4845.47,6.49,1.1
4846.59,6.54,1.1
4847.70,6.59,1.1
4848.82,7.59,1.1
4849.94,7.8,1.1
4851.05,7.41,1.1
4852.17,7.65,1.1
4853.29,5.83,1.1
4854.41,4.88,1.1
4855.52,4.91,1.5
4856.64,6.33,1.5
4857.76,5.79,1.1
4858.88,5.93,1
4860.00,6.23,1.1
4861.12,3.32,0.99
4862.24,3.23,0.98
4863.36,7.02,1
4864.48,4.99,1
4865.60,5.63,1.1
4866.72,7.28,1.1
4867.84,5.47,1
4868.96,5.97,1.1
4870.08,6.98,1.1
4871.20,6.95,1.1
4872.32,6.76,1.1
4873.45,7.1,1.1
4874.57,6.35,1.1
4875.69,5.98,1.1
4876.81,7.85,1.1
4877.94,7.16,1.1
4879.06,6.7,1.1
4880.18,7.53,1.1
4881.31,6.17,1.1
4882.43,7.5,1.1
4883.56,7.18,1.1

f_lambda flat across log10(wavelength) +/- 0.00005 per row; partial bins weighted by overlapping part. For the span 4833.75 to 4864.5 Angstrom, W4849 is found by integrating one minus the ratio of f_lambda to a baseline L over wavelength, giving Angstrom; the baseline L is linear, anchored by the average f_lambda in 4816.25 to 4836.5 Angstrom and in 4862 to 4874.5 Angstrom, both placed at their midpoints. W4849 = 1.8 Angstrom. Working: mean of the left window 7.24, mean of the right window 6.21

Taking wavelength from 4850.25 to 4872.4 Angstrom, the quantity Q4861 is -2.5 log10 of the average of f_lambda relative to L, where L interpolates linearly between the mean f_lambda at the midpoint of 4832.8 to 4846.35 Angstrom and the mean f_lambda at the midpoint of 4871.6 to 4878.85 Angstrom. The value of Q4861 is 0.15 mag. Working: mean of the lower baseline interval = 6.7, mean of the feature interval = 5.93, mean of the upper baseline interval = 6.86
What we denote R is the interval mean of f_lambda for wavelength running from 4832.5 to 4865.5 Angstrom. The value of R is 6.29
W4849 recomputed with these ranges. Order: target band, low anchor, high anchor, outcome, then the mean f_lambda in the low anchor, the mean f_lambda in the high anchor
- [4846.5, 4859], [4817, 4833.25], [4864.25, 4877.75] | 0.53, 7.09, 6.5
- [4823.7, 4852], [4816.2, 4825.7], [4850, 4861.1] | -1.41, 7.09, 6.05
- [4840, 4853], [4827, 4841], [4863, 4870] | 0.09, 7.14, 6.1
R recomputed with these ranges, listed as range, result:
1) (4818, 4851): 6.95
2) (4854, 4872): 5.71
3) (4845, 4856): 6.58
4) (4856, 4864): 5.39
